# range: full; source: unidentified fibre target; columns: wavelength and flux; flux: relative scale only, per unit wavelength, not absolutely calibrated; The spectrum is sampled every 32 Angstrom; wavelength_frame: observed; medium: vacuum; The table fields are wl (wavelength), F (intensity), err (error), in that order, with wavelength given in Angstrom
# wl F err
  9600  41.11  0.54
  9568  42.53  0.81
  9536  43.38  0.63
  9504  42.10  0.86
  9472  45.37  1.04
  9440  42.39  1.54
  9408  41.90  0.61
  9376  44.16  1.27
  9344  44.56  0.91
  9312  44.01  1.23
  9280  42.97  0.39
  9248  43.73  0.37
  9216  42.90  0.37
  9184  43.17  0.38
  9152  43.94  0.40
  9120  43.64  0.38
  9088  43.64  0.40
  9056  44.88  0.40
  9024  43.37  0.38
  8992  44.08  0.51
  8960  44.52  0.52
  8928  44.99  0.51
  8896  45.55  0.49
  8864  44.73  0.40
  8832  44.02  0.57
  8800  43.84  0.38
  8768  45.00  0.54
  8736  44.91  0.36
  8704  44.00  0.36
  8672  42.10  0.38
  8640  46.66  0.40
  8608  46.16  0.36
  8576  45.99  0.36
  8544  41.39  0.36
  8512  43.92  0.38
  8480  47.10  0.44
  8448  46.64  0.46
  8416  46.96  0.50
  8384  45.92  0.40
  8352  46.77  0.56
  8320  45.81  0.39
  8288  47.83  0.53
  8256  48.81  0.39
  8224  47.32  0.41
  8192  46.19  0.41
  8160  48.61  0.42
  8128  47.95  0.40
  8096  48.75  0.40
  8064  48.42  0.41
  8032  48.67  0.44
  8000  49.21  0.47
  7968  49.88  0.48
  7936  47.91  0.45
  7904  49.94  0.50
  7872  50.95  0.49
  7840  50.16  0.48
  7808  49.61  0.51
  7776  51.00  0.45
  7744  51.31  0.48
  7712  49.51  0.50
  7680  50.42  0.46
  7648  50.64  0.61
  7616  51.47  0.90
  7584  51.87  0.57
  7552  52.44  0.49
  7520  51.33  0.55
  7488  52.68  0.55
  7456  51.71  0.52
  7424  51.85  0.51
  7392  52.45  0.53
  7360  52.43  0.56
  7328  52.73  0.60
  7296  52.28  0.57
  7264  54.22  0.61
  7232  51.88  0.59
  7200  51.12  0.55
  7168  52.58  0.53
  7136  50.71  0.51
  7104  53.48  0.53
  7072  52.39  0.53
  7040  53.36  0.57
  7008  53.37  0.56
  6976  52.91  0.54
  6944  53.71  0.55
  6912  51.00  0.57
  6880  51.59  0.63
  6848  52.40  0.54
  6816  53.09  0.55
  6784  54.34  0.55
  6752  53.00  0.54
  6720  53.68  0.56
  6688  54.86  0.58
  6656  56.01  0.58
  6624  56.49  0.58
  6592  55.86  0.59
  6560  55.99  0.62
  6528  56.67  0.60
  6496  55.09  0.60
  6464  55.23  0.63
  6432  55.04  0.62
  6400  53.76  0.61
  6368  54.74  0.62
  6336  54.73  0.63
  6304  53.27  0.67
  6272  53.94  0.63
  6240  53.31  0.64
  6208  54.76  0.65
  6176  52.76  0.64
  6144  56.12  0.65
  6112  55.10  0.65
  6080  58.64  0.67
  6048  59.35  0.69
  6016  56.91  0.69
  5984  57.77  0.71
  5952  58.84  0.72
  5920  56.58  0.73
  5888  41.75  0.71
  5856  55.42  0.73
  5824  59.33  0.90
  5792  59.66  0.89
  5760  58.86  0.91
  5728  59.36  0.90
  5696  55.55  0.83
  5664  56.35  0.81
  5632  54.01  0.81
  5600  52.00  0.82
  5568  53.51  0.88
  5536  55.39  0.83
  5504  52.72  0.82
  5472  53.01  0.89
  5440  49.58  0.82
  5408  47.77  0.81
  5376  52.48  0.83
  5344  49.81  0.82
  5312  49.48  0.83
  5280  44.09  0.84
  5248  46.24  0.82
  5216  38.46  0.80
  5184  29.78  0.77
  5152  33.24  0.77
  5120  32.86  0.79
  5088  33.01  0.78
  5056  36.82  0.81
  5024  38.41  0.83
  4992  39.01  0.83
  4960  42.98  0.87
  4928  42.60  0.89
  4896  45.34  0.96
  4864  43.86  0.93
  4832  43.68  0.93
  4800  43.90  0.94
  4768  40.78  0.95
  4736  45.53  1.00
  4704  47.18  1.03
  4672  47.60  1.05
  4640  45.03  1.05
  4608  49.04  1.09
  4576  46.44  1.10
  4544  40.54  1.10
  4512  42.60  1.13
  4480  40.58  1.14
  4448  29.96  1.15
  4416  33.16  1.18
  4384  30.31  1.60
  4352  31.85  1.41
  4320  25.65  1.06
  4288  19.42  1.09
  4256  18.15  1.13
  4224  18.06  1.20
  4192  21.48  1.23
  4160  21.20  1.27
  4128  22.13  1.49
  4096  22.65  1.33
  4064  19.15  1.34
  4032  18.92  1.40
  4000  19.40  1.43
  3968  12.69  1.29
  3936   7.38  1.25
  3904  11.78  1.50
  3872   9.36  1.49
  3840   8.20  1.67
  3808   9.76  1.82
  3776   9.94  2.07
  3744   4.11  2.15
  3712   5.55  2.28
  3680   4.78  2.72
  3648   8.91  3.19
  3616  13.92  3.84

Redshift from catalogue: 0.000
